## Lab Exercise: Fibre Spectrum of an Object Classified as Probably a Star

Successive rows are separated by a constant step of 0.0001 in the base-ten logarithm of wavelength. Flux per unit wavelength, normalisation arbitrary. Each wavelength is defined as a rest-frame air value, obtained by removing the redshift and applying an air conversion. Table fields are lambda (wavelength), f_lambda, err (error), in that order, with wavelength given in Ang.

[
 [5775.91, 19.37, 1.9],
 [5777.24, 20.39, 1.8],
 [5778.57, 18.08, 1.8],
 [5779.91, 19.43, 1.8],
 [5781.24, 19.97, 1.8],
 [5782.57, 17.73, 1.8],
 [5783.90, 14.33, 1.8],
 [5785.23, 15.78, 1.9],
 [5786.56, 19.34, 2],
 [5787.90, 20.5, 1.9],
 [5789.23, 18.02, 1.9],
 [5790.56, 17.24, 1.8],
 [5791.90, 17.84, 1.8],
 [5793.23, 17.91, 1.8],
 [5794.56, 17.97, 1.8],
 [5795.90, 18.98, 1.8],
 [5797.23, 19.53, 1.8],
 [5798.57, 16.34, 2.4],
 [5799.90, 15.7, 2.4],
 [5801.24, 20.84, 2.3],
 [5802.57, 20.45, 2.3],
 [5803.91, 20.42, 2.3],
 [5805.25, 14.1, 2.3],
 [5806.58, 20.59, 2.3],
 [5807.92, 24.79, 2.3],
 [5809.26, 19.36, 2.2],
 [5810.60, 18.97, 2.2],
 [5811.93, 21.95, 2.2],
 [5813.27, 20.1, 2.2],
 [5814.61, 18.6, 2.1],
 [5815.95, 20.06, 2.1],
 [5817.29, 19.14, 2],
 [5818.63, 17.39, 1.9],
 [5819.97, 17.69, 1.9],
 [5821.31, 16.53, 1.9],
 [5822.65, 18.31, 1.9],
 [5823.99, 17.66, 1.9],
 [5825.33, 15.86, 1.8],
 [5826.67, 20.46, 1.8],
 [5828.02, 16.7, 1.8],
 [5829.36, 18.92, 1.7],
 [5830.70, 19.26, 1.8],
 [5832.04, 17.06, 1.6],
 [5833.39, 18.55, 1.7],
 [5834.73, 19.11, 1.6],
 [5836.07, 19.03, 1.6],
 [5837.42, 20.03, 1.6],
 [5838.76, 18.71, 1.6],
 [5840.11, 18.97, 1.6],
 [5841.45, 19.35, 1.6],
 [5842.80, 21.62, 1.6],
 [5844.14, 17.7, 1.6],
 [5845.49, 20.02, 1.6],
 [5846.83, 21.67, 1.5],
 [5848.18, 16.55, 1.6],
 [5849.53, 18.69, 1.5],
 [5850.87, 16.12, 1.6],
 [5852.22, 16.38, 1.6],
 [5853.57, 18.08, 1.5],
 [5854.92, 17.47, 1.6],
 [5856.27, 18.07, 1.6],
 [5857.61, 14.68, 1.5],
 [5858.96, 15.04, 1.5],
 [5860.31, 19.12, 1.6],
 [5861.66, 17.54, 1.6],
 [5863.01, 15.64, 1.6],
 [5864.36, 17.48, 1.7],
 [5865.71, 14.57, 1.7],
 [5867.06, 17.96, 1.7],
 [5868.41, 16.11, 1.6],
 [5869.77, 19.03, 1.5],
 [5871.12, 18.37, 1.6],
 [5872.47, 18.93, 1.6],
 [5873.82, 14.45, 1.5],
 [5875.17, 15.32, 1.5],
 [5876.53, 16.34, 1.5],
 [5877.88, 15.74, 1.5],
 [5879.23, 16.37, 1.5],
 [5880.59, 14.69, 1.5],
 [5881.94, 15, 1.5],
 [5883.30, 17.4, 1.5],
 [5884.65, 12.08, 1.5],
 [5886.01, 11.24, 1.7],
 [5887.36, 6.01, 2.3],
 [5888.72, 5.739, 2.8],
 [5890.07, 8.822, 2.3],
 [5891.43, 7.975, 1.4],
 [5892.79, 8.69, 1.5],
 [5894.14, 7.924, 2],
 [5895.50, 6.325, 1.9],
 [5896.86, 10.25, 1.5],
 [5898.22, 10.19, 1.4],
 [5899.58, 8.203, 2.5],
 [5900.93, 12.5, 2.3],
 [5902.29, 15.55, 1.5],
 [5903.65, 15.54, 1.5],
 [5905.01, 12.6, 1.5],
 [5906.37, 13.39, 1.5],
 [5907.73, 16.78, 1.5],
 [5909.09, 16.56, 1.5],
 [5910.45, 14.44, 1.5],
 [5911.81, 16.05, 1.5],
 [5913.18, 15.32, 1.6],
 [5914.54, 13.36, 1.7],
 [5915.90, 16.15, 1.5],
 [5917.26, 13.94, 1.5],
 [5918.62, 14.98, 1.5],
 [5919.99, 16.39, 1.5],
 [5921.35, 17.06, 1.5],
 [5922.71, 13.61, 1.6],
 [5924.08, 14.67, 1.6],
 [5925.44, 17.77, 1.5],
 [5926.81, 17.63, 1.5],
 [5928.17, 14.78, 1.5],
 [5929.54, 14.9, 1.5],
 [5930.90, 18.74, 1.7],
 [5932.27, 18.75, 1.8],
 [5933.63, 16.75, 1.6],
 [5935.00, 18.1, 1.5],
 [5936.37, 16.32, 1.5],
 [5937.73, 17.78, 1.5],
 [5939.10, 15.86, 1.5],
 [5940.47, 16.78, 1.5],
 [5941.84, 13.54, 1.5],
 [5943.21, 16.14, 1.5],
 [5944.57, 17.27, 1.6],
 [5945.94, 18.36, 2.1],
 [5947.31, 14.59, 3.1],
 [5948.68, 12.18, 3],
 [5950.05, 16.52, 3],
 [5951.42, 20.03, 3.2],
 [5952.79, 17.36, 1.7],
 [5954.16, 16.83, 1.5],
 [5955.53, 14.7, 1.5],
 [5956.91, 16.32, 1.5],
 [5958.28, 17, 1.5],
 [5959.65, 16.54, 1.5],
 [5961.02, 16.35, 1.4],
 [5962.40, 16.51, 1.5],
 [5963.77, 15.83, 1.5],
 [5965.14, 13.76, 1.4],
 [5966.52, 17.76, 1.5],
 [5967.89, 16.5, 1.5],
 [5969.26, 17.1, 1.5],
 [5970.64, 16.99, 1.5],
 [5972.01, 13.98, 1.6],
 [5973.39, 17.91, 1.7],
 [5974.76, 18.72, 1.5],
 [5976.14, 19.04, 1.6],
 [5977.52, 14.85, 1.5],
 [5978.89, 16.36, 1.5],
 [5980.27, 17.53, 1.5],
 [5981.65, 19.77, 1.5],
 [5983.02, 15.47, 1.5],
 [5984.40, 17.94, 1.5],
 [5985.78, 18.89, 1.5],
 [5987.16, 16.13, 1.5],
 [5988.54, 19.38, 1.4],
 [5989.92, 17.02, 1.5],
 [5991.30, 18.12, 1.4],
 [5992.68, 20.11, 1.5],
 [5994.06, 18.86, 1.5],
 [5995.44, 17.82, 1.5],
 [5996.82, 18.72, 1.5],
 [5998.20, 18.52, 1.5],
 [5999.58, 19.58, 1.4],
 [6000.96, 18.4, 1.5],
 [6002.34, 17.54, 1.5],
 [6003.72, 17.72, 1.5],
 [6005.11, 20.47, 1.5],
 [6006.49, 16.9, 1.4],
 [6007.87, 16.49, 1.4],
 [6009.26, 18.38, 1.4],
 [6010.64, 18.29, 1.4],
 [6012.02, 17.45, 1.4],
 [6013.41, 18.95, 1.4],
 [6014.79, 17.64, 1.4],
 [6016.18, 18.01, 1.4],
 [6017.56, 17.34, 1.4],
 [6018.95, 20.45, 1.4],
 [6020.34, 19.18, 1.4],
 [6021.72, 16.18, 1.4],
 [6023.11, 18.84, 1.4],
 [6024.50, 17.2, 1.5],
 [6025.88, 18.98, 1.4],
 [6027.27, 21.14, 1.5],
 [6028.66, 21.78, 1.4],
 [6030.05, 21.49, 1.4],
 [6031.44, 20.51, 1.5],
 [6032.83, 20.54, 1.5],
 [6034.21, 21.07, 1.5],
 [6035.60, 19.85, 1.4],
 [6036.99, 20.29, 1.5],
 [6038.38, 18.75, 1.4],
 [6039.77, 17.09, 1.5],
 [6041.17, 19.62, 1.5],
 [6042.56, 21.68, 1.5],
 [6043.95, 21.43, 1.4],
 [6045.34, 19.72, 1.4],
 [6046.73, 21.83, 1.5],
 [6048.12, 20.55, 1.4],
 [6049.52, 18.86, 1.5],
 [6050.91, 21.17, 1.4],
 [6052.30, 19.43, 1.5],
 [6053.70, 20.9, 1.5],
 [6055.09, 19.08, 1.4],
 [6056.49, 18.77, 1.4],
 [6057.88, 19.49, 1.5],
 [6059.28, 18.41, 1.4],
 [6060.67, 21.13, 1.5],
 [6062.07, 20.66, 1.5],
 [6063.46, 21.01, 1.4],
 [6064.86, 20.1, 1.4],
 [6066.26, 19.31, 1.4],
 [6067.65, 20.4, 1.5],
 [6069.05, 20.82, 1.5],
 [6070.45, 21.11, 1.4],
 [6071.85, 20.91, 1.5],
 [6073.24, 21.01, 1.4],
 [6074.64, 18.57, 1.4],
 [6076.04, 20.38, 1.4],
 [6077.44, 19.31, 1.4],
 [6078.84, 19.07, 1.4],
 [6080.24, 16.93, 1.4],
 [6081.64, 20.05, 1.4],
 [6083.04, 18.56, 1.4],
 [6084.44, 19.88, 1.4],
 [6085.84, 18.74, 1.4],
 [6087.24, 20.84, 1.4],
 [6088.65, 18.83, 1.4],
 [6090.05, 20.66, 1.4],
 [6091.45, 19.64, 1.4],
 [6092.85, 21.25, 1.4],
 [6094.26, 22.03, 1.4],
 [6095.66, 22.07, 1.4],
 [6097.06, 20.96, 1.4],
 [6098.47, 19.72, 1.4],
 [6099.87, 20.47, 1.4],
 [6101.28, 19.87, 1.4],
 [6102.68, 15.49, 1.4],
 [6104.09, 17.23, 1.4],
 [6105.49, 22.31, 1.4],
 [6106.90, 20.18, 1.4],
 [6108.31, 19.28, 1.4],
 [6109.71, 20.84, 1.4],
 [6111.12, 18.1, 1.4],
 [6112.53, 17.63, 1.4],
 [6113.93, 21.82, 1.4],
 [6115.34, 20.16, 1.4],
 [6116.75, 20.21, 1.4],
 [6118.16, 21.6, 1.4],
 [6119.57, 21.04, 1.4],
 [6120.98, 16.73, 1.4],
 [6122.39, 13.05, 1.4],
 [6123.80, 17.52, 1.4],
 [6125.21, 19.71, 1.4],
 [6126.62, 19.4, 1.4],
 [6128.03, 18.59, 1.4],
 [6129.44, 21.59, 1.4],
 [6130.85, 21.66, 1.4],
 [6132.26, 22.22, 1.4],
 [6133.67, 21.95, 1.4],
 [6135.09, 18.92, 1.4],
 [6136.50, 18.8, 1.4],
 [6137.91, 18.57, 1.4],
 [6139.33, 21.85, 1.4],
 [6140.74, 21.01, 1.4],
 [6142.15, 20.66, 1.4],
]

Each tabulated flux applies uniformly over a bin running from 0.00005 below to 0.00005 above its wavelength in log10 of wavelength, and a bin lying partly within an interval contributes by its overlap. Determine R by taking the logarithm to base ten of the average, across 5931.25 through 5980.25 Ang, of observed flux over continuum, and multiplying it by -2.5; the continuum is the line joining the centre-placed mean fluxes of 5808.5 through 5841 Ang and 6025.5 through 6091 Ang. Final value 0.17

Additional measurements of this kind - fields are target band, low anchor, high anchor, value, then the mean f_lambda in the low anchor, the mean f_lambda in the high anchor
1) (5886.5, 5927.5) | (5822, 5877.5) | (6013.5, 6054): 0.39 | 17.8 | 19.7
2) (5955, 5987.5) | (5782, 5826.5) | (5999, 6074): 0.15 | 18.5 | 19.5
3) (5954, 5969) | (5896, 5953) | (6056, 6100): 0.02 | 15.4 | 20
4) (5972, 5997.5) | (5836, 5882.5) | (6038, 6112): 0.06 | 17.4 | 19.9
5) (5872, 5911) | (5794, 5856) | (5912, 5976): 0.35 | 18.7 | 16.3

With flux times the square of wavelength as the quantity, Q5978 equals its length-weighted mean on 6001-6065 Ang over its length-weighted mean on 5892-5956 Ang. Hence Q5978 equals 1.3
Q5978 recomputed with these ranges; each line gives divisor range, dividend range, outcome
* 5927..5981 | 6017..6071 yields 1.24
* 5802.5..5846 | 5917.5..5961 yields 0.90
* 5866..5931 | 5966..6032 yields 1.35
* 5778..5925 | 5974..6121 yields 1.26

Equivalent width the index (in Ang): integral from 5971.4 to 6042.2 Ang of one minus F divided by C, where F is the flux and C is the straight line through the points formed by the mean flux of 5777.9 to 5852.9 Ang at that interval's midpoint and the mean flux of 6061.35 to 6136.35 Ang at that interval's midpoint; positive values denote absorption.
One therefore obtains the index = 3.4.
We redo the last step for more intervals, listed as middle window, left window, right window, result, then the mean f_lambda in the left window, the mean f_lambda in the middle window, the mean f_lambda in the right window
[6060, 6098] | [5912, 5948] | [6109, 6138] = -2.81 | 16.1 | 20.2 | 19.6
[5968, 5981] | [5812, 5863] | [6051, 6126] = 1.45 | 18.3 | 16.9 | 19.7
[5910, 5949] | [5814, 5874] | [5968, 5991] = 3.51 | 18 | 16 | 17.3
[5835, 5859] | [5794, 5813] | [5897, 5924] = -1.46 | 19.3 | 18.3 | 14.3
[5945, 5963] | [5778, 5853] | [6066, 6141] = 2.59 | 18.6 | 16.4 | 19.8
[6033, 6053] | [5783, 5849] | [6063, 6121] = -0.42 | 18.7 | 20.1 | 19.9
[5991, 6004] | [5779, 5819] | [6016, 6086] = 0.66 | 18.8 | 18.6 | 19.8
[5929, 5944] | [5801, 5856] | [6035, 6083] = 2.03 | 18.8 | 16.7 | 19.9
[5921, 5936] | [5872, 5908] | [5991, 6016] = -2.36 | 12.3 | 16.6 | 18.3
